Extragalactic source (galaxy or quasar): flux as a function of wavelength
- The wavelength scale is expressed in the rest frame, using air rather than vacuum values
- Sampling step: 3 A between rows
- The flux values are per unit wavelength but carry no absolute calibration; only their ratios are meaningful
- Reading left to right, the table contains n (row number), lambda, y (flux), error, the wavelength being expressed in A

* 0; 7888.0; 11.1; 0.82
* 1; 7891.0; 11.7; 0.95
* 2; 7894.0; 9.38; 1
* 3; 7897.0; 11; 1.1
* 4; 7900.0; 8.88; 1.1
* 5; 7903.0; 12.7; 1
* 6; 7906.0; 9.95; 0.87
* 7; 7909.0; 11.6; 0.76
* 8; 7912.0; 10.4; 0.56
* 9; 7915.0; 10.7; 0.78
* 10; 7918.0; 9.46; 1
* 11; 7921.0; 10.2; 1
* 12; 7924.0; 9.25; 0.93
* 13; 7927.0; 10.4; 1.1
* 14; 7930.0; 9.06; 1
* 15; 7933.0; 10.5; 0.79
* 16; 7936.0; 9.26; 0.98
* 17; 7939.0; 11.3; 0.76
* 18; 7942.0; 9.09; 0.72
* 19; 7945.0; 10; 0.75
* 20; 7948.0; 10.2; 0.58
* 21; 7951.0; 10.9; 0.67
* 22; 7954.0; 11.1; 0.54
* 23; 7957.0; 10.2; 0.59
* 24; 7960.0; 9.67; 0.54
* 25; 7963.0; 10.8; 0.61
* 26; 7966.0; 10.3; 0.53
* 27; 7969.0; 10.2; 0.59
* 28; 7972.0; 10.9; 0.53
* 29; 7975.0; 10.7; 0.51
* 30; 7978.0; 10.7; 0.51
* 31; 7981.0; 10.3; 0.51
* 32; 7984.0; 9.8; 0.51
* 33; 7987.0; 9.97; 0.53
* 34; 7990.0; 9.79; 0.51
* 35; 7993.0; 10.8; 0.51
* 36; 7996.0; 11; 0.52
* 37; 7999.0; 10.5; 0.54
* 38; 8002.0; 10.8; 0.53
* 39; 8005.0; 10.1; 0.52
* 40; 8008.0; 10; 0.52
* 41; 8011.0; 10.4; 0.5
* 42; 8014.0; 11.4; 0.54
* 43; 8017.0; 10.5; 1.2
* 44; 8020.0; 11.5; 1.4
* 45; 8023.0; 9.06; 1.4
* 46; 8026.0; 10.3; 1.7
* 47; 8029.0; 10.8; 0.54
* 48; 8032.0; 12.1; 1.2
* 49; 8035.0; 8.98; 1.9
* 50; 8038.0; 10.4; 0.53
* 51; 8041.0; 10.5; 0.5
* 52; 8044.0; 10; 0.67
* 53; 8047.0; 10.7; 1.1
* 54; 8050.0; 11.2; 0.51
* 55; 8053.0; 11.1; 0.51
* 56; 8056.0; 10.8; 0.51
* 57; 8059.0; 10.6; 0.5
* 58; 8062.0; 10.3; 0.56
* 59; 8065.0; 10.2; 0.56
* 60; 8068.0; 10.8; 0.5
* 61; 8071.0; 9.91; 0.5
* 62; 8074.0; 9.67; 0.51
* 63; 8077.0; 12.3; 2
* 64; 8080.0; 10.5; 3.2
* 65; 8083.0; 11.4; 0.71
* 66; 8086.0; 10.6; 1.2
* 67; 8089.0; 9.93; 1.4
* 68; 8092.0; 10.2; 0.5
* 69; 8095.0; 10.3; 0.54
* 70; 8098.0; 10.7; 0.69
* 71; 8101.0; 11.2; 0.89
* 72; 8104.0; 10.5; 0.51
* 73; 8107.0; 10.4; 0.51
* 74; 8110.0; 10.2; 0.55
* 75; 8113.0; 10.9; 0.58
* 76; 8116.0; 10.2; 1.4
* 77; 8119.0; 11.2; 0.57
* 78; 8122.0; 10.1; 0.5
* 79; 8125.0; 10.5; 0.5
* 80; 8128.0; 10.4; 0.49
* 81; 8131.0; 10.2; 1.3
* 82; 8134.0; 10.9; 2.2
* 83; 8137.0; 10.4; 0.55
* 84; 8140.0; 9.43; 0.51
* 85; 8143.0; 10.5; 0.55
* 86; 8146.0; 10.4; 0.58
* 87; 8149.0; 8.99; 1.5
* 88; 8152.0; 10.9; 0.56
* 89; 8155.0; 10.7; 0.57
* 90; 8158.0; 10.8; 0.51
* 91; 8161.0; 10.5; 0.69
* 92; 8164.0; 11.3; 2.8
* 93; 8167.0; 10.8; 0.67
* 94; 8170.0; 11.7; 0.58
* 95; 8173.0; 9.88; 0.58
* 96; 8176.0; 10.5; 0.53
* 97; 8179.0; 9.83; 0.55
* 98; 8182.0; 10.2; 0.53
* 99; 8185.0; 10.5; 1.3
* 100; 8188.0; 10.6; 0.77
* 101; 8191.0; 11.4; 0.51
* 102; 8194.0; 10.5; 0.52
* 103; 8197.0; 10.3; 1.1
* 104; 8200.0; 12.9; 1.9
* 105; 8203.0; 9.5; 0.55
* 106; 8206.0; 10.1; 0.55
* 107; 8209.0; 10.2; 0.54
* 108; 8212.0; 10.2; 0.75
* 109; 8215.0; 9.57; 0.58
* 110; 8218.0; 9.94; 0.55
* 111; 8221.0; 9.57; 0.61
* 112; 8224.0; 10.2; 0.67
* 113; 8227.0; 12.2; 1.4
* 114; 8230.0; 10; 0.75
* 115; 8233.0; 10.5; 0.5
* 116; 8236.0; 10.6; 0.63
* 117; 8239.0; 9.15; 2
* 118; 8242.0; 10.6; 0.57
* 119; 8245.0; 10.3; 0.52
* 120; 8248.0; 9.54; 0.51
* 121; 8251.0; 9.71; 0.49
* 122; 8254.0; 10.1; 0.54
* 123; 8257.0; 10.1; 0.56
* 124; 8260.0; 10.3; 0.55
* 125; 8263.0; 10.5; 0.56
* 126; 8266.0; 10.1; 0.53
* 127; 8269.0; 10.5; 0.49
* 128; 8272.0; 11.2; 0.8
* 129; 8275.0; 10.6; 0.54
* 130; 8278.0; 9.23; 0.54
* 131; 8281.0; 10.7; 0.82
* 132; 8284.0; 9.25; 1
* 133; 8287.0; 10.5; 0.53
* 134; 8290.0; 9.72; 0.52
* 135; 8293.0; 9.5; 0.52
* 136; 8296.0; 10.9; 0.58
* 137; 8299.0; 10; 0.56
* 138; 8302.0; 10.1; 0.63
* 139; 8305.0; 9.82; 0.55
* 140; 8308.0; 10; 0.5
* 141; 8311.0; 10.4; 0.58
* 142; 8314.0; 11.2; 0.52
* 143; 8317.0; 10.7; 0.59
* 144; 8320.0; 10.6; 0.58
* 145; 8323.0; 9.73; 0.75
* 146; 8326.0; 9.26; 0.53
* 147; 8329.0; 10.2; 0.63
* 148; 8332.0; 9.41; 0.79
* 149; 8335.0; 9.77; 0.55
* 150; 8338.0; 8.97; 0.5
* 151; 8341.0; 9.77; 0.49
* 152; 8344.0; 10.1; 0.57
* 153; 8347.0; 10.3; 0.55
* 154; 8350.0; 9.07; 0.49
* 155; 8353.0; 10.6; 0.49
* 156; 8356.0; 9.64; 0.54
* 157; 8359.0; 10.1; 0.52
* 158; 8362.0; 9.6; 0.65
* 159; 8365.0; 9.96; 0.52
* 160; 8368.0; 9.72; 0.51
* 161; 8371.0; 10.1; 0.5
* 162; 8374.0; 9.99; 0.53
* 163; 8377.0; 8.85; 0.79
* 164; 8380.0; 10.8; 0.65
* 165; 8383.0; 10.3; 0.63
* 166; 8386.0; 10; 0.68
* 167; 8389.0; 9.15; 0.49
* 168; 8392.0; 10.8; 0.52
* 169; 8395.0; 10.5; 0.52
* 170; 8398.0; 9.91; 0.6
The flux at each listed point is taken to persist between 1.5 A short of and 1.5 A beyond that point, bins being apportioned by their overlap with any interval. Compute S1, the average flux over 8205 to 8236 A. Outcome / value 10.3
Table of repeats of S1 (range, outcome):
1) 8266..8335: 10.2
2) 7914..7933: 9.87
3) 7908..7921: 10.5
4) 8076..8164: 10.5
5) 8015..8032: 10.6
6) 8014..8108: 10.6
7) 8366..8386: 9.96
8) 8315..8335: 10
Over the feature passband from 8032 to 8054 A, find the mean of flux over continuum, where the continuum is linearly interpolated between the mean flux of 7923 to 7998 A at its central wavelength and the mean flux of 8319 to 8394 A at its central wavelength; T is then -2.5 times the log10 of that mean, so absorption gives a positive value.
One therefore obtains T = -0.04 mag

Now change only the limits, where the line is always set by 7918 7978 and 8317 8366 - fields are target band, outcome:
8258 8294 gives -0.03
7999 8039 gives -0.04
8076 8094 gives -0.07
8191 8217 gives -0.05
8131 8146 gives -0.03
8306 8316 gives -0.07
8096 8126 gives -0.06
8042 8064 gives -0.06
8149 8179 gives -0.07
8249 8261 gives -0.01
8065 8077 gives -0.03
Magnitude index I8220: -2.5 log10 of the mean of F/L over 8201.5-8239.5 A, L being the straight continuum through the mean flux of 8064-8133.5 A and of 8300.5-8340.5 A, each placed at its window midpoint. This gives 0.01 mag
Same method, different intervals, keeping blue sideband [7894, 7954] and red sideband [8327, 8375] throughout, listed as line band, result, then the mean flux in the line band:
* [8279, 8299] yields -0.020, 10.1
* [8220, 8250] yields -0.035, 10.3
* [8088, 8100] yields -0.027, 10.3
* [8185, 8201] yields -0.108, 11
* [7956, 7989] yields -0.012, 10.3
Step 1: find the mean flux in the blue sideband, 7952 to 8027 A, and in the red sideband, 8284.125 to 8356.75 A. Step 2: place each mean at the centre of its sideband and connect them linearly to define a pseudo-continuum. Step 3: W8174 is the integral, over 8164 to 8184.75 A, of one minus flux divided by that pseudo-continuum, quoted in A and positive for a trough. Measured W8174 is -0.7 A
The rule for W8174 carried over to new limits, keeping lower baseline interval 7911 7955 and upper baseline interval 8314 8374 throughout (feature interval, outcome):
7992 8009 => -0.8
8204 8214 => -0.1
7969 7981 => -0.7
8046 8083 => -2.4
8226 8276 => -1.9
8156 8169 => -1.1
